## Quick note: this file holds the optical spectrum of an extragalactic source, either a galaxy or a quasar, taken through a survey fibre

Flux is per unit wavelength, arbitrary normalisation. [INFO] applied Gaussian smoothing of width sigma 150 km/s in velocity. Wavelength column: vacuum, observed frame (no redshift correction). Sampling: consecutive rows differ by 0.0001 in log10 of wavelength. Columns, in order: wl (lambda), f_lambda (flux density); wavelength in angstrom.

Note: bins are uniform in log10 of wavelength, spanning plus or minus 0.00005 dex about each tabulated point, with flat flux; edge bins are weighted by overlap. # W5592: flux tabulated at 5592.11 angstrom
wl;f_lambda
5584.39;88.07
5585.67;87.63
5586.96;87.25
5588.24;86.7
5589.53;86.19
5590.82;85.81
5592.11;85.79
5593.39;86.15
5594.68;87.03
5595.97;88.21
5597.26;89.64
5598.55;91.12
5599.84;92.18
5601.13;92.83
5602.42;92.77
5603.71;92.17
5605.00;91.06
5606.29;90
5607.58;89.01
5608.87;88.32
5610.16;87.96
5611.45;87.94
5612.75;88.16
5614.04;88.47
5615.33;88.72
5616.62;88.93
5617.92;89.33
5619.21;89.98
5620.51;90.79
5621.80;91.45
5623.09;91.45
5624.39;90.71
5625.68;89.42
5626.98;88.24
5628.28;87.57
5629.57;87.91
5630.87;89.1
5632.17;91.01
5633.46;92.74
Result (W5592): 85.79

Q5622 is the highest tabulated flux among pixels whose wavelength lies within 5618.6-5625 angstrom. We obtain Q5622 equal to 91.45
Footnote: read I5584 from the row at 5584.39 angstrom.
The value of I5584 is 88.07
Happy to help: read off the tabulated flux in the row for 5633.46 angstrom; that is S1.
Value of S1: 92.74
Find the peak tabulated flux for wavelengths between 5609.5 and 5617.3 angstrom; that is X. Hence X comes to 88.93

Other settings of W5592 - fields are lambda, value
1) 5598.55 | 91.12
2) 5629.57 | 87.91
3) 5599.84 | 92.18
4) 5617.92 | 89.33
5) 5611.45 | 87.94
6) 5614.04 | 88.47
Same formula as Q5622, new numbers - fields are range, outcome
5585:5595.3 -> 87.63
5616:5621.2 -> 90.79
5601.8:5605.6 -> 92.77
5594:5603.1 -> 92.83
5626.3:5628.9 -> 88.24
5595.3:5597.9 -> 89.64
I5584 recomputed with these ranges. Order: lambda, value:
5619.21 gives 89.98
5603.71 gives 92.17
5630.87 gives 89.1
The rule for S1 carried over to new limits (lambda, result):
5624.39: 90.71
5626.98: 88.24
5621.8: 91.45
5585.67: 87.63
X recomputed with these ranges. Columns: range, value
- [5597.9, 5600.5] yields 92.18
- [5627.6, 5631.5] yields 89.1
